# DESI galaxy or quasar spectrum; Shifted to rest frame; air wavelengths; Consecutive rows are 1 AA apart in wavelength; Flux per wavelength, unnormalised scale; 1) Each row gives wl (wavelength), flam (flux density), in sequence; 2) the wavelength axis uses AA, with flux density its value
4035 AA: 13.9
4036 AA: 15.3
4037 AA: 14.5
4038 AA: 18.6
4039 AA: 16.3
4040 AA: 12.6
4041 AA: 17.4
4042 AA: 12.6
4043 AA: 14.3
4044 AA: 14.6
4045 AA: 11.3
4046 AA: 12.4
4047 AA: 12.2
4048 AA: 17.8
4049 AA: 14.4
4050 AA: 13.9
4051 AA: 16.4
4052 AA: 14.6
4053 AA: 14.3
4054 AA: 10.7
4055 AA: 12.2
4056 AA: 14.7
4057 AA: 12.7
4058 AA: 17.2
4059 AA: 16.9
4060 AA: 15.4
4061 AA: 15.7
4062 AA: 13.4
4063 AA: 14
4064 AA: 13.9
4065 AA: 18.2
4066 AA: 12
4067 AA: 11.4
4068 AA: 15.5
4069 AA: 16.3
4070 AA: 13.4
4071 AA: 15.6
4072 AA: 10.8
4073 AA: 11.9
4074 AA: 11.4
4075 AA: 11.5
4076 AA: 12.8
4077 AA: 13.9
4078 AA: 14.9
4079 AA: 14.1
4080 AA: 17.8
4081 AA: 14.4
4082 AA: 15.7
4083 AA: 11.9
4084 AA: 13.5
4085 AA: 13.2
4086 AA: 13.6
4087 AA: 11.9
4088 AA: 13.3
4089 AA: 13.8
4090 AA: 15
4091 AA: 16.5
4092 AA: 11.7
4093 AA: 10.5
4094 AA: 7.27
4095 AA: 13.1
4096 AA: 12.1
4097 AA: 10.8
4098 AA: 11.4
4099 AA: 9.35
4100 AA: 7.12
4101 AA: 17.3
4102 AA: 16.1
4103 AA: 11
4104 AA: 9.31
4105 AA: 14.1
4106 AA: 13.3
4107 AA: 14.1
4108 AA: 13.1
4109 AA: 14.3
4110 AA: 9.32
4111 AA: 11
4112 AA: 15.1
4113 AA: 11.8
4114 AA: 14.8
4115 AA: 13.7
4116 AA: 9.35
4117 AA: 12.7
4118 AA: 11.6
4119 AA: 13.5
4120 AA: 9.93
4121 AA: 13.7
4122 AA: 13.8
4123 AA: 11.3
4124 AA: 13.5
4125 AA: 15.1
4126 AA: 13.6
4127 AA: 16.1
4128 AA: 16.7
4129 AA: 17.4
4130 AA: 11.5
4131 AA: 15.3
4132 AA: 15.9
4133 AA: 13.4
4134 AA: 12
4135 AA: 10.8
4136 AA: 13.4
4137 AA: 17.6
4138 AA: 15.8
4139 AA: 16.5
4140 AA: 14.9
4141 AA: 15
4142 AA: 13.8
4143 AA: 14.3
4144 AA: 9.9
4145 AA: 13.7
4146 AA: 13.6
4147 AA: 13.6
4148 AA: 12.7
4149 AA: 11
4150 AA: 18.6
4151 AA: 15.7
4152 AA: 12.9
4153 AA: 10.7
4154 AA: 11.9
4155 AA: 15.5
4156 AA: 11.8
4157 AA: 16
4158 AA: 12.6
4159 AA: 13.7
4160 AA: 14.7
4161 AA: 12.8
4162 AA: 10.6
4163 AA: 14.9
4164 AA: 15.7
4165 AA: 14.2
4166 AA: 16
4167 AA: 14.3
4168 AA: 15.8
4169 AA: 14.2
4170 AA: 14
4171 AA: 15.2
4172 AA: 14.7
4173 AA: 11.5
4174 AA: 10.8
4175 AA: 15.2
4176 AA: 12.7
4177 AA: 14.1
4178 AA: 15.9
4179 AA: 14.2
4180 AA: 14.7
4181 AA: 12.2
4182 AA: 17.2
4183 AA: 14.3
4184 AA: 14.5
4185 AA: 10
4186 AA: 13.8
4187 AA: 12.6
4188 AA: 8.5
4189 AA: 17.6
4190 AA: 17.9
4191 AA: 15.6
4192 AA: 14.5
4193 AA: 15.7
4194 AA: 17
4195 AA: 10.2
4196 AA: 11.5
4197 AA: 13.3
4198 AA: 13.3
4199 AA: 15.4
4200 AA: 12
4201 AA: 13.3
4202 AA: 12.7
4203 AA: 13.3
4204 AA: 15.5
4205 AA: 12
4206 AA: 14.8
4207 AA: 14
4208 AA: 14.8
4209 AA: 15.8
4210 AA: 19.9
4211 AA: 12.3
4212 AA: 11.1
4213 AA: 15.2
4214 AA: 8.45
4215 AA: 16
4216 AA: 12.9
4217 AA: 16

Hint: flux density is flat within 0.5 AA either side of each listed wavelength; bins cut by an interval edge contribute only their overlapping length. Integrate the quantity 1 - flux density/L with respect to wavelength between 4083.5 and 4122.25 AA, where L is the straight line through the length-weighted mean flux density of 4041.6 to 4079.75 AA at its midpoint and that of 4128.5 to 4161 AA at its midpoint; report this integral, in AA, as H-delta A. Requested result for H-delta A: 4.1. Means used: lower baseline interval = 14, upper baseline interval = 13.9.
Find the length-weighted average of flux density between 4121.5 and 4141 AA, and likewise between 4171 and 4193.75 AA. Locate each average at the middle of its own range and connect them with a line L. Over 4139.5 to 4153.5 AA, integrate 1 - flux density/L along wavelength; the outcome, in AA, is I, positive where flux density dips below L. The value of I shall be 0.73 AA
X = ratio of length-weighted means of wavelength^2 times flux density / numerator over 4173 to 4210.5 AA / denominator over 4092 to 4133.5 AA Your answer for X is 1.14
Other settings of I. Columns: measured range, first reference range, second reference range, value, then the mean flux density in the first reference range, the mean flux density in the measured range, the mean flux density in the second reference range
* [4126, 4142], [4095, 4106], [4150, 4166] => -2.09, 12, 14.8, 13.8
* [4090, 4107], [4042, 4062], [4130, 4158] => 2.37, 14.2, 12.1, 13.9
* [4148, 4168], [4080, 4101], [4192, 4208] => -0.98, 12.6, 13.9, 13.7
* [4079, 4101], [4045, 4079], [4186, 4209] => 1.97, 14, 12.7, 13.9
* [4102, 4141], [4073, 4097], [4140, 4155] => -0.37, 13.1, 13.5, 13.5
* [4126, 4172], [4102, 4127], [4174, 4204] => -3.03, 12.8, 14.1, 13.9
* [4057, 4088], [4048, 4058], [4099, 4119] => -1.04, 14.1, 14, 12.5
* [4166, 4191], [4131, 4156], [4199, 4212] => -0.09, 13.9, 14.1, 14.1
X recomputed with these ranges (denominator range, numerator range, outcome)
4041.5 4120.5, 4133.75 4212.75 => 1.10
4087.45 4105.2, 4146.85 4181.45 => 1.18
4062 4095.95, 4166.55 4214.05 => 1.09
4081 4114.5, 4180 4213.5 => 1.16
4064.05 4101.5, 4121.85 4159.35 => 1.10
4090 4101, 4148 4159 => 1.22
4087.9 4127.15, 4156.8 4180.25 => 1.15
